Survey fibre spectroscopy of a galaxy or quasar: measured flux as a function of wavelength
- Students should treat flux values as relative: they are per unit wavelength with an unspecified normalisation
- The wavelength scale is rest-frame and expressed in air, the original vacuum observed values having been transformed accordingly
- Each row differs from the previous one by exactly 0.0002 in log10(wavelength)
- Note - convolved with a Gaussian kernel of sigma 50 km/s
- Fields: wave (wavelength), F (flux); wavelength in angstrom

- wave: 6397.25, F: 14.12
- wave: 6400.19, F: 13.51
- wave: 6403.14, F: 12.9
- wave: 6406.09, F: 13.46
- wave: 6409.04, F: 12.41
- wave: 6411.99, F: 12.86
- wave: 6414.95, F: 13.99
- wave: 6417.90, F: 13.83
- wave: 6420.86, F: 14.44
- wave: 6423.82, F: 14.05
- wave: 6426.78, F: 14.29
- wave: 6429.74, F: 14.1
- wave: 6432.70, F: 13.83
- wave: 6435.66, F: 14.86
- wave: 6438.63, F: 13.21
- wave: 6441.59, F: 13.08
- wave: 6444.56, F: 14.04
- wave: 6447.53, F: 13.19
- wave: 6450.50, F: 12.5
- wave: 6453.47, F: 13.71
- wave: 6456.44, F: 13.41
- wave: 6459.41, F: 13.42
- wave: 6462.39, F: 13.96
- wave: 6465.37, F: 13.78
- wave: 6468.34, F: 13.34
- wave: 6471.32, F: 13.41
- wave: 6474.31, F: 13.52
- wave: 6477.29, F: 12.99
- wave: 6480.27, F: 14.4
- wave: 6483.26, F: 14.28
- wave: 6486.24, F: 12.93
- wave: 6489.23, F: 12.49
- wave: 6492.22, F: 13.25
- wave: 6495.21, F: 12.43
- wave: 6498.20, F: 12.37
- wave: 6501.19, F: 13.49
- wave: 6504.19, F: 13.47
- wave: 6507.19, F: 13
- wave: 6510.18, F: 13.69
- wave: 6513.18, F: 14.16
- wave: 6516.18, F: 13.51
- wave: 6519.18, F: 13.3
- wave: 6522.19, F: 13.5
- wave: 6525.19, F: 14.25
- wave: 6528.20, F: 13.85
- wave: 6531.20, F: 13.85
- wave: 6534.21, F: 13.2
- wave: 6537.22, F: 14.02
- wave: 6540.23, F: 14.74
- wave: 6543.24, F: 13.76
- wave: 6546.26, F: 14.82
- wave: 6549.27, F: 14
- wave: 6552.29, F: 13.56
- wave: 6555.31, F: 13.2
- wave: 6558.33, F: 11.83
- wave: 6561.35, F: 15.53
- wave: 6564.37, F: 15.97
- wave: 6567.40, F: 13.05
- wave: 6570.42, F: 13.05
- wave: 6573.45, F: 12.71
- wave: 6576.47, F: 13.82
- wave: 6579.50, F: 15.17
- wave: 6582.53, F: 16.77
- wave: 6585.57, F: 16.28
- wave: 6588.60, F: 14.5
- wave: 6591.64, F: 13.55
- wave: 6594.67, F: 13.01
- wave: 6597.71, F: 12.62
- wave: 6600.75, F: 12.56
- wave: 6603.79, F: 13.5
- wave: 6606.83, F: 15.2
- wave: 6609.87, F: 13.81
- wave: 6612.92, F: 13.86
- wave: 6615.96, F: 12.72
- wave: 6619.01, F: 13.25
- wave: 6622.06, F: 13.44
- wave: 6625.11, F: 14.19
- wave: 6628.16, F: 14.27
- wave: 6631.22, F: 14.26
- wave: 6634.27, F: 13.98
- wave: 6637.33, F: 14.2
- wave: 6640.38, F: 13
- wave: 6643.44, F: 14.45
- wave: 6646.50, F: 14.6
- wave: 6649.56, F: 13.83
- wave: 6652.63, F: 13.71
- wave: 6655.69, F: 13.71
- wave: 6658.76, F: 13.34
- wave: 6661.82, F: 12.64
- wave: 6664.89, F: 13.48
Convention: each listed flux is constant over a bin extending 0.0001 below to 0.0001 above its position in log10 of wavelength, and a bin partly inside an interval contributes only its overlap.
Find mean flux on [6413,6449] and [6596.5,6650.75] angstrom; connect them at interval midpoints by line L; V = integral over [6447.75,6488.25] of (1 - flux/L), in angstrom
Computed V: 1.1 angstrom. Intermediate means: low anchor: 13.9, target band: 13.5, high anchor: 13.8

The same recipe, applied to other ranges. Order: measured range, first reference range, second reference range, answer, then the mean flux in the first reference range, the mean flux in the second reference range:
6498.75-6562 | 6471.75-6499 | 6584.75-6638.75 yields -1.31 angstrom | 13.2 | 13.8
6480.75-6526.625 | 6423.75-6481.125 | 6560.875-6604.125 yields 1.54 angstrom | 13.6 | 14.1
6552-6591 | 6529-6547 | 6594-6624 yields -1.52 angstrom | 14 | 13.4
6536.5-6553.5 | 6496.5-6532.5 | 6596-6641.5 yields -0.75 angstrom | 13.5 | 13.7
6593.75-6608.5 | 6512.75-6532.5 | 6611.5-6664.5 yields 0.36 angstrom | 13.8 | 13.7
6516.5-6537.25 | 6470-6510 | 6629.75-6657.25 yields -0.40 angstrom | 13.2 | 14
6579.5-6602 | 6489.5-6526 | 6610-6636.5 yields -1.05 angstrom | 13.3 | 13.8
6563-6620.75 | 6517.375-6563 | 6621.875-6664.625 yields -0.54 angstrom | 13.8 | 13.8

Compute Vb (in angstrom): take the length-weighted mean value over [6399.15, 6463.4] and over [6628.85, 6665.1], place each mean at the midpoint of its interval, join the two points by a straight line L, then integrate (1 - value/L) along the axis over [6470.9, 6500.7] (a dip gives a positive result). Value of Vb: 0.94 angstrom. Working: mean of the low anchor 13.6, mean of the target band 13.2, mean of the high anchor 13.8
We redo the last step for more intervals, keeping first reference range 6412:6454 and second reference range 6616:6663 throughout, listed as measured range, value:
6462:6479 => 0.3 angstrom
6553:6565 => -0.2 angstrom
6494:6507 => 0.8 angstrom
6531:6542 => -0.2 angstrom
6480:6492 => 0.3 angstrom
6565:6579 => 0.3 angstrom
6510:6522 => 0.1 angstrom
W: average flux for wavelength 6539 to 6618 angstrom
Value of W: 14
